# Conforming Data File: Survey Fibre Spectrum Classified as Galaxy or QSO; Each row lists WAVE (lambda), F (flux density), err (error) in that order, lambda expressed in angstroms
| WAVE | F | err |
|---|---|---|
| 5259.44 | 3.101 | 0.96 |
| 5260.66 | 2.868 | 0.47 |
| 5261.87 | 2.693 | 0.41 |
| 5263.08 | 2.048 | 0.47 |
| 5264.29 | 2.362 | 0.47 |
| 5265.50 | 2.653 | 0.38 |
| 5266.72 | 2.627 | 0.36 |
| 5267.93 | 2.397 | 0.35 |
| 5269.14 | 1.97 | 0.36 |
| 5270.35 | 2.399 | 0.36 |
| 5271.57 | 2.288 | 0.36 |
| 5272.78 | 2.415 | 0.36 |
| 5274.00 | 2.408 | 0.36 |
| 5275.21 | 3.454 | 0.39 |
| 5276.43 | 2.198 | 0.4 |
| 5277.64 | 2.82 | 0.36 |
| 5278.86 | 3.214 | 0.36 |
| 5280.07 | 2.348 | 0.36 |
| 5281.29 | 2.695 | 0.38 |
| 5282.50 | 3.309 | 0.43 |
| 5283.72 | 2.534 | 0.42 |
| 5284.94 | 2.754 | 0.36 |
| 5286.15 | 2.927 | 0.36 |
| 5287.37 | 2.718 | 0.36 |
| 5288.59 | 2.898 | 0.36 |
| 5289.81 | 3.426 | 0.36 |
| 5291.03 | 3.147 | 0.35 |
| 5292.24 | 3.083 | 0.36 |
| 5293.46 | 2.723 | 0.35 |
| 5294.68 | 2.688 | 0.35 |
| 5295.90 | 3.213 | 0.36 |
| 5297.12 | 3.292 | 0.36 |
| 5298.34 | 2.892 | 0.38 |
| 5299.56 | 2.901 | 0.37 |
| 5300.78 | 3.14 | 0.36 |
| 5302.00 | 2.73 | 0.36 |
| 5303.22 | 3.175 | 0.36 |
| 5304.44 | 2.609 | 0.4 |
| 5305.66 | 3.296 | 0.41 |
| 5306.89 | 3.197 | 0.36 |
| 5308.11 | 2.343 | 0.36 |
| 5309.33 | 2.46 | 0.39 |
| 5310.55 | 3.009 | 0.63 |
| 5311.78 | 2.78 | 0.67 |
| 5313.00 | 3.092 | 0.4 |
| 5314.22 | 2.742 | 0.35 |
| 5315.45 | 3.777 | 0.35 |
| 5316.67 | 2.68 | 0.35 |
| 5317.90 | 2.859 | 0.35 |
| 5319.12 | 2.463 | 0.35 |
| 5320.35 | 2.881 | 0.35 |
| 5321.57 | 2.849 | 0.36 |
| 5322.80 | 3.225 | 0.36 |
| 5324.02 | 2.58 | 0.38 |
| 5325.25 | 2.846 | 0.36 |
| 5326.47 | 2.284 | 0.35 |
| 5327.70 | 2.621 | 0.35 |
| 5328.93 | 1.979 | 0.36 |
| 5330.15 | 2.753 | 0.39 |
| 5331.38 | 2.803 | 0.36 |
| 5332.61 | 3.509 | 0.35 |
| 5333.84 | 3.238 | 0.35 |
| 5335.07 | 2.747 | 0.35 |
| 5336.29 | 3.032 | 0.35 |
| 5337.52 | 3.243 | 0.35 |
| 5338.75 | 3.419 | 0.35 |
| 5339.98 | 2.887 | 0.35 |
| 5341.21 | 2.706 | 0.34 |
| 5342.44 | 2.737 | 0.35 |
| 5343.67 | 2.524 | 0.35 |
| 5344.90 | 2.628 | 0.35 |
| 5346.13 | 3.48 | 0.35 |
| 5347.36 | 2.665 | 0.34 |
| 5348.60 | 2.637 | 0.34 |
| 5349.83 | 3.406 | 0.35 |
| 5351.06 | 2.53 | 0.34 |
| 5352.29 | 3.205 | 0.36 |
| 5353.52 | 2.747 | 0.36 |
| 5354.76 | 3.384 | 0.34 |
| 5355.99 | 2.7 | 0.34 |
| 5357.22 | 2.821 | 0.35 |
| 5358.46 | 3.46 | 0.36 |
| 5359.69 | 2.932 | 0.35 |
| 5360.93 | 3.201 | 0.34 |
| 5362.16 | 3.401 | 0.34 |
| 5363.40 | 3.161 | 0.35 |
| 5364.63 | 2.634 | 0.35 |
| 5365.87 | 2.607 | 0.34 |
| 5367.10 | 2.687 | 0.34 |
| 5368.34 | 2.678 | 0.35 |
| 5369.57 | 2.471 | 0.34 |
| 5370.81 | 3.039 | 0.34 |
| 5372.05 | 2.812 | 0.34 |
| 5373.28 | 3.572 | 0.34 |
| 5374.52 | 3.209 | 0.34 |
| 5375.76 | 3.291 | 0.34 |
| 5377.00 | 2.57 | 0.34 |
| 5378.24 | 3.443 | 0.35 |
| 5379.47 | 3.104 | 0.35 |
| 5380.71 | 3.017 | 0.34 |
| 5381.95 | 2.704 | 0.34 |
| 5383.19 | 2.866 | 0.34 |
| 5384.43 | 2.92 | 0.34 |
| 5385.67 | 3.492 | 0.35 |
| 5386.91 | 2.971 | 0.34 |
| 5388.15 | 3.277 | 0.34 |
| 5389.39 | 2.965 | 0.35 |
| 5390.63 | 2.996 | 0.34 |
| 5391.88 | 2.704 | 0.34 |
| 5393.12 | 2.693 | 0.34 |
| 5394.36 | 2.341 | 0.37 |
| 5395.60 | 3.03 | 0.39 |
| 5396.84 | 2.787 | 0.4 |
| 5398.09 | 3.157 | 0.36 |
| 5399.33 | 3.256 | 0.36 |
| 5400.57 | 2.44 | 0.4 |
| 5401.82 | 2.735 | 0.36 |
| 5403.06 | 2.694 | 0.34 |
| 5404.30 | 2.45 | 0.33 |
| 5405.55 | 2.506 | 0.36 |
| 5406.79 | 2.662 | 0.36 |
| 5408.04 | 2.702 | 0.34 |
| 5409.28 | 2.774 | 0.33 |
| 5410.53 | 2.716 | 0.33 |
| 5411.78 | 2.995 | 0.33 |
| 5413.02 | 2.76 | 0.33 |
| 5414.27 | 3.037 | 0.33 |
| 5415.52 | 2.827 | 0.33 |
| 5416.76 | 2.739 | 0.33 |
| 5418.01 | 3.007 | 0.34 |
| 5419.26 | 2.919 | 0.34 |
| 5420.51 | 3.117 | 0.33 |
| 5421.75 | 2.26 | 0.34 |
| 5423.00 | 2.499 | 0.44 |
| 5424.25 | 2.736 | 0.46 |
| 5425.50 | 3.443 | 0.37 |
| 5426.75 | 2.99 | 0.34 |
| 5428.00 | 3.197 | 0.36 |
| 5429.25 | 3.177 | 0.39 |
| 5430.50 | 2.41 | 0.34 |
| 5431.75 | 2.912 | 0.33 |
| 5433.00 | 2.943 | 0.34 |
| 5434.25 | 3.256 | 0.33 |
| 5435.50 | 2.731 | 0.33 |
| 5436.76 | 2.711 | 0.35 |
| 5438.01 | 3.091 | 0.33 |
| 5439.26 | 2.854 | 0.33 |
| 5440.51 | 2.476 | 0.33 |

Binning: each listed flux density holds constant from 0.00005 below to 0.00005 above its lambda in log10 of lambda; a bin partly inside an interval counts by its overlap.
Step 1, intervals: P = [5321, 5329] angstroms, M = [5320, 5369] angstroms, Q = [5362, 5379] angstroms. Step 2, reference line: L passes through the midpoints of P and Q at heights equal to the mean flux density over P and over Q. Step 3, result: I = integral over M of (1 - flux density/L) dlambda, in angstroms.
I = -1.8 angstroms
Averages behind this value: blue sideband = 2.67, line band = 2.9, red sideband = 2.96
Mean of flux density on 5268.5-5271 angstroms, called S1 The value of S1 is 2.19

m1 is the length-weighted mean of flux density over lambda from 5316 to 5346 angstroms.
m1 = 2.83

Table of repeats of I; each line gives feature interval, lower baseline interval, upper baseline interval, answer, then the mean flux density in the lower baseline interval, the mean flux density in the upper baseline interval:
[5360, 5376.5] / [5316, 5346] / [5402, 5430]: -0.9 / 2.83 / 2.82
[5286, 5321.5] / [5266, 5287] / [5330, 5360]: -2.2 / 2.63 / 2.97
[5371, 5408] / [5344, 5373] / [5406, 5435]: -0.2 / 2.93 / 2.87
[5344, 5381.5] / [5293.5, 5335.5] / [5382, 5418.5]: -1.6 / 2.87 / 2.84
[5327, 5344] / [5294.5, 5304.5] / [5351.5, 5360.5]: 0.8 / 2.99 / 3.03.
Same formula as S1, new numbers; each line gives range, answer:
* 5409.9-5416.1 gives 2.86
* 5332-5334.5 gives 3.36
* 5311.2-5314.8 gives 2.88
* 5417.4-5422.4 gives 2.83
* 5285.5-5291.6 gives 3.02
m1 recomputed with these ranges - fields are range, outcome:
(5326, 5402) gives 2.93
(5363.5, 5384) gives 2.93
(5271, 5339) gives 2.87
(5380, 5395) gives 2.91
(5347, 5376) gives 2.97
